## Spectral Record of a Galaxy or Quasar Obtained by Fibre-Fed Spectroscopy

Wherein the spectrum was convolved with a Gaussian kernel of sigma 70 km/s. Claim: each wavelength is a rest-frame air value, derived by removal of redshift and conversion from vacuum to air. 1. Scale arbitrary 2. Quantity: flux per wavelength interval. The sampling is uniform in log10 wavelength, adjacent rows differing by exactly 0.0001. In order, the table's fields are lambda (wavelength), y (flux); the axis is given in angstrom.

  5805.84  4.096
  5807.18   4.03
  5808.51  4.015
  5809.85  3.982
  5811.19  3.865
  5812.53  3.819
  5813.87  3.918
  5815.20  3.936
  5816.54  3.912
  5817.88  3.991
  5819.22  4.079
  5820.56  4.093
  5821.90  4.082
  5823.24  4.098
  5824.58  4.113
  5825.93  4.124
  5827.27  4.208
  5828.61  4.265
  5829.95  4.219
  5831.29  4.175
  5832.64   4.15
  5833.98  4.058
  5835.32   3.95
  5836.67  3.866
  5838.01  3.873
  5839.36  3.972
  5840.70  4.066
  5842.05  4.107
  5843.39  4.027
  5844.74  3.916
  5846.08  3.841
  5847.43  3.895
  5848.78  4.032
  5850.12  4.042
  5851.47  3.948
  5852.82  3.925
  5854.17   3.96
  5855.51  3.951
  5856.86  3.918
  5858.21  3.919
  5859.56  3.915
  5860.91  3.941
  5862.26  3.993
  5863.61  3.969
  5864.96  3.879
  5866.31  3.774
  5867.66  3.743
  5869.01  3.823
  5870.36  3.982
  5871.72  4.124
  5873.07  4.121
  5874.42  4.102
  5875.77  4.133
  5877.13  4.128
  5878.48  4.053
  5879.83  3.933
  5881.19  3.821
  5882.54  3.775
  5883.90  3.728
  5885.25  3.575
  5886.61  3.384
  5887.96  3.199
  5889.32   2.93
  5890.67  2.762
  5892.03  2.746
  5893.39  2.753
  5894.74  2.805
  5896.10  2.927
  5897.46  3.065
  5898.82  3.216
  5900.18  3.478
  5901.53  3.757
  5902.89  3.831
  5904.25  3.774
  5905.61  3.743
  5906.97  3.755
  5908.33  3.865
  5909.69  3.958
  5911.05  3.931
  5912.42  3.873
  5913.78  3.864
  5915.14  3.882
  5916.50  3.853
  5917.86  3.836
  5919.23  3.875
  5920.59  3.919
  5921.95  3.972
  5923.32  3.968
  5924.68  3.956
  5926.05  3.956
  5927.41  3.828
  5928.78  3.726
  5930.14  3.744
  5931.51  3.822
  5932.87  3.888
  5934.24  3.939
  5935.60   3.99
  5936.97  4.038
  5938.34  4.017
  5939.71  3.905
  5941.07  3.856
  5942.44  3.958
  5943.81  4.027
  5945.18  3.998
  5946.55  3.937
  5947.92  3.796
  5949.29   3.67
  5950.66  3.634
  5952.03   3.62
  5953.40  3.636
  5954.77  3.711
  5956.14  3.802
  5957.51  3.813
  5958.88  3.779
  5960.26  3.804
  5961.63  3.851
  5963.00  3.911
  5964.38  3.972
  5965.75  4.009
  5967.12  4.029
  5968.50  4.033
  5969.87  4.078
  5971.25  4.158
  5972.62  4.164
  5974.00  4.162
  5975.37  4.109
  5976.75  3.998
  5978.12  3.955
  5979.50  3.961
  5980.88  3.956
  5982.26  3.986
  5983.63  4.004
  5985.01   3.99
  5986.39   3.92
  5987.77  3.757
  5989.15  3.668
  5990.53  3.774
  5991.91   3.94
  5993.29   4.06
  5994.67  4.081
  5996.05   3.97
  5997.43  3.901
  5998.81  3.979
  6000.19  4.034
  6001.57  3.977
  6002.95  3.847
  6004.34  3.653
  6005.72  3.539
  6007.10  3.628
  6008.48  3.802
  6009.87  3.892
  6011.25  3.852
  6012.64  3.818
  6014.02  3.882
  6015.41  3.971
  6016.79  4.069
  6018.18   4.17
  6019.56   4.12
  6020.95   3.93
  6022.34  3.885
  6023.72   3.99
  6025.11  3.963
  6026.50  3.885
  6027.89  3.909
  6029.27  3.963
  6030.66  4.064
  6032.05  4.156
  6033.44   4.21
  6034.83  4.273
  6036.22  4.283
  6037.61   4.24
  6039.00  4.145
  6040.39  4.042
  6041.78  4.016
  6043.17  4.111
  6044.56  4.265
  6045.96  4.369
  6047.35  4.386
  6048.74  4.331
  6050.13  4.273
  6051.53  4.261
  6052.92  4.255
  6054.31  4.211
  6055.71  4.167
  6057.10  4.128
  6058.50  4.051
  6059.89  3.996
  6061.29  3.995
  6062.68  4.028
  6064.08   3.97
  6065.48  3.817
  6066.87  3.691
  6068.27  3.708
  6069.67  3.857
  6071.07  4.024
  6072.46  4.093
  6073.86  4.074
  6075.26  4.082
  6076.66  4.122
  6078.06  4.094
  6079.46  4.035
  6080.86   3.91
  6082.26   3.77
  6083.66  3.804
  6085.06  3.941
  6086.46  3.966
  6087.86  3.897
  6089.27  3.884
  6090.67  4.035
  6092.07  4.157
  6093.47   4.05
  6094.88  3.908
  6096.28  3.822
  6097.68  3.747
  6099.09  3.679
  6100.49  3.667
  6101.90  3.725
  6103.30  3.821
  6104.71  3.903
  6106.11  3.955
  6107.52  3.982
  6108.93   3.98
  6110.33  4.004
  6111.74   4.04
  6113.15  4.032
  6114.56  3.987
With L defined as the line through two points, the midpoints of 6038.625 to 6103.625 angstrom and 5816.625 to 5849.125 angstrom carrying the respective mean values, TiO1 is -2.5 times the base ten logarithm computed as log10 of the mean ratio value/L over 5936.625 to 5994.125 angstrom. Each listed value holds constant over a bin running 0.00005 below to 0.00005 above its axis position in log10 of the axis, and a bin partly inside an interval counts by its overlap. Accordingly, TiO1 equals 0.03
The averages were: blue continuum 4.05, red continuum 4.01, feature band 3.91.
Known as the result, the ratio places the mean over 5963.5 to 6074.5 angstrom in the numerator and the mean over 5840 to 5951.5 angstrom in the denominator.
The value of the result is 1.06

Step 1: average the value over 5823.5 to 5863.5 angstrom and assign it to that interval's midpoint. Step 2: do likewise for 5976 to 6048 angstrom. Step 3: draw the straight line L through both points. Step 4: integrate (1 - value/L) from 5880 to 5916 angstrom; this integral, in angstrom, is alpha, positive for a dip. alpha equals 4.66 angstrom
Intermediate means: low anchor 4.01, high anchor 3.99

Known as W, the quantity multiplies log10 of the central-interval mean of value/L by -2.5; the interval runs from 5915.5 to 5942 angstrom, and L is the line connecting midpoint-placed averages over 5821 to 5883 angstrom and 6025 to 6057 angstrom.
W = 0.05 mag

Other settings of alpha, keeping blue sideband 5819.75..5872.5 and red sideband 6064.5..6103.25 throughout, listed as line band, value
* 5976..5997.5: 0.1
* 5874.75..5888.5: 0.7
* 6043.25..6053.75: -1.0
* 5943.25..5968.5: 0.8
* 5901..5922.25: 0.6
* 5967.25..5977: -0.4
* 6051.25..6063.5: -0.6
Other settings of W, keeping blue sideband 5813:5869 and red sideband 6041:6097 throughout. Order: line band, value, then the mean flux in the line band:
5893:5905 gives 0.208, 3.31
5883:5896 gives 0.277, 3.1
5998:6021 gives 0.037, 3.89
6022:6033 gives 0.012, 3.99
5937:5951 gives 0.033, 3.89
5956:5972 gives 0.021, 3.94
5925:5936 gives 0.041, 3.86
